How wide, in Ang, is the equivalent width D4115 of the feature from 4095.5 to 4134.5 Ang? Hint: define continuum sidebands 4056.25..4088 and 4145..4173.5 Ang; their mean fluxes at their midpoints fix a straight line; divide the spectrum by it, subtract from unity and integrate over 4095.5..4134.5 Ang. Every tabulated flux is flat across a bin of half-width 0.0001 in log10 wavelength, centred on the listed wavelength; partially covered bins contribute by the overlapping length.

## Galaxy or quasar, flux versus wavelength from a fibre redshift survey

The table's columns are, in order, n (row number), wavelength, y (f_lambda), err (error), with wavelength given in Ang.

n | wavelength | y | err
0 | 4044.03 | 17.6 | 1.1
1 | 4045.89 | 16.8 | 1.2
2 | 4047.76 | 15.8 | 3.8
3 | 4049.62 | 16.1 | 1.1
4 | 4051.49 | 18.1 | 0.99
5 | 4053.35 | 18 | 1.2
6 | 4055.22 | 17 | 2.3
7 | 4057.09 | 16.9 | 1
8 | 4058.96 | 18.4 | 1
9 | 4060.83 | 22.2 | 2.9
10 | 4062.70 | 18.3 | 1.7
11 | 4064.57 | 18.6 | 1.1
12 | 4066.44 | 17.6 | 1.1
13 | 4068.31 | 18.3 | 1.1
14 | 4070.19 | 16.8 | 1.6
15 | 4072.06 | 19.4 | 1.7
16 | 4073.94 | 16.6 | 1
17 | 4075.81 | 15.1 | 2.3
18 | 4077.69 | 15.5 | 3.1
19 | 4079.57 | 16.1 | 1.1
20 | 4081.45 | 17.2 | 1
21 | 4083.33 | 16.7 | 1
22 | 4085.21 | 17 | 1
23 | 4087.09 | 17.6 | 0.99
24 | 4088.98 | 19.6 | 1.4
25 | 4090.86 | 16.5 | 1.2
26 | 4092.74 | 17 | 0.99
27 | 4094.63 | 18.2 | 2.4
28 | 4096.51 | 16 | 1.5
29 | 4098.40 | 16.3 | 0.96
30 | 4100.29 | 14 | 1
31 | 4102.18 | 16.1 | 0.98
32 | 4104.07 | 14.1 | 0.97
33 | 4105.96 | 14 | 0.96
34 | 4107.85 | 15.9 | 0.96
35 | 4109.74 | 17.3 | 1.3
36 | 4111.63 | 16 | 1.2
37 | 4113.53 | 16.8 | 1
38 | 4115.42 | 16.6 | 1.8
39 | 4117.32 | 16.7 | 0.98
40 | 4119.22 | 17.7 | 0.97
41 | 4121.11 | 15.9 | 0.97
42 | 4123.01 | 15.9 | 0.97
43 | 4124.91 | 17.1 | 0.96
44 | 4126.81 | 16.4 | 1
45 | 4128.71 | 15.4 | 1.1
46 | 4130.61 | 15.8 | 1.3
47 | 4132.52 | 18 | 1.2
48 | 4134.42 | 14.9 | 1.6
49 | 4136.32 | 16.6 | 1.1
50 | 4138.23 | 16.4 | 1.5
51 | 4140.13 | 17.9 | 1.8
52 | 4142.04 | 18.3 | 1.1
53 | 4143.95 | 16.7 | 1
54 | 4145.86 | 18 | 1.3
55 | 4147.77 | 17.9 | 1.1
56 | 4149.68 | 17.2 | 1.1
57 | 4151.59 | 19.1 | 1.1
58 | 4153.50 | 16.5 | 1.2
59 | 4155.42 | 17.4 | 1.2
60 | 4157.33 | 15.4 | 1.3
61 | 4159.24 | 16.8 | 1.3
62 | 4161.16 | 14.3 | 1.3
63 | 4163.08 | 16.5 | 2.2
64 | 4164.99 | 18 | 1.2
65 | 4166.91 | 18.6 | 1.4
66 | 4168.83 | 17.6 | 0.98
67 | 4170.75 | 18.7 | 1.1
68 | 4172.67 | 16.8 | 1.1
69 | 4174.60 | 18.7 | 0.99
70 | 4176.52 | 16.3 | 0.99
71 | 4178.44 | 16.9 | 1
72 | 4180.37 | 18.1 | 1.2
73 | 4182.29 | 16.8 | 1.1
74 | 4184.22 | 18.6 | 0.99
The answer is 3.0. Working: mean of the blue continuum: 17.5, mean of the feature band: 16.1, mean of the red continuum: 17.3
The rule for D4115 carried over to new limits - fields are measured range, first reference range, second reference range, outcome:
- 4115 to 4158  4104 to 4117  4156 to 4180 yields -1.0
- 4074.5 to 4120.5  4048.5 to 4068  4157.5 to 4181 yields 3.6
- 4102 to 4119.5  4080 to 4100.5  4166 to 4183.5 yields 1.1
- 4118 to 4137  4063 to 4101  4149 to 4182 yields 0.9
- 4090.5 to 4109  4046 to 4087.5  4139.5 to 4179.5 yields 1.7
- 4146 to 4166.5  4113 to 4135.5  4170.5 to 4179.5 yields 0.0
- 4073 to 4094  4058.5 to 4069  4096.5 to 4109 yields 0.2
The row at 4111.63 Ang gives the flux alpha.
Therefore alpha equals 16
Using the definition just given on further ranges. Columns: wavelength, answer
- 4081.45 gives 17.2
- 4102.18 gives 16.1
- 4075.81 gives 15.1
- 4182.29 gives 16.8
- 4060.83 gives 22.2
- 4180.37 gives 18.1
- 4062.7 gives 18.3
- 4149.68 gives 17.2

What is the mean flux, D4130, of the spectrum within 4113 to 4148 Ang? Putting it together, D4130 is 16.8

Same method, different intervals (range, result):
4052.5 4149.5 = 16.9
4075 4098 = 16.9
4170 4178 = 17.5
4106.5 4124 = 16.5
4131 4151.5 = 17.2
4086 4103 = 16.8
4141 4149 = 17.7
